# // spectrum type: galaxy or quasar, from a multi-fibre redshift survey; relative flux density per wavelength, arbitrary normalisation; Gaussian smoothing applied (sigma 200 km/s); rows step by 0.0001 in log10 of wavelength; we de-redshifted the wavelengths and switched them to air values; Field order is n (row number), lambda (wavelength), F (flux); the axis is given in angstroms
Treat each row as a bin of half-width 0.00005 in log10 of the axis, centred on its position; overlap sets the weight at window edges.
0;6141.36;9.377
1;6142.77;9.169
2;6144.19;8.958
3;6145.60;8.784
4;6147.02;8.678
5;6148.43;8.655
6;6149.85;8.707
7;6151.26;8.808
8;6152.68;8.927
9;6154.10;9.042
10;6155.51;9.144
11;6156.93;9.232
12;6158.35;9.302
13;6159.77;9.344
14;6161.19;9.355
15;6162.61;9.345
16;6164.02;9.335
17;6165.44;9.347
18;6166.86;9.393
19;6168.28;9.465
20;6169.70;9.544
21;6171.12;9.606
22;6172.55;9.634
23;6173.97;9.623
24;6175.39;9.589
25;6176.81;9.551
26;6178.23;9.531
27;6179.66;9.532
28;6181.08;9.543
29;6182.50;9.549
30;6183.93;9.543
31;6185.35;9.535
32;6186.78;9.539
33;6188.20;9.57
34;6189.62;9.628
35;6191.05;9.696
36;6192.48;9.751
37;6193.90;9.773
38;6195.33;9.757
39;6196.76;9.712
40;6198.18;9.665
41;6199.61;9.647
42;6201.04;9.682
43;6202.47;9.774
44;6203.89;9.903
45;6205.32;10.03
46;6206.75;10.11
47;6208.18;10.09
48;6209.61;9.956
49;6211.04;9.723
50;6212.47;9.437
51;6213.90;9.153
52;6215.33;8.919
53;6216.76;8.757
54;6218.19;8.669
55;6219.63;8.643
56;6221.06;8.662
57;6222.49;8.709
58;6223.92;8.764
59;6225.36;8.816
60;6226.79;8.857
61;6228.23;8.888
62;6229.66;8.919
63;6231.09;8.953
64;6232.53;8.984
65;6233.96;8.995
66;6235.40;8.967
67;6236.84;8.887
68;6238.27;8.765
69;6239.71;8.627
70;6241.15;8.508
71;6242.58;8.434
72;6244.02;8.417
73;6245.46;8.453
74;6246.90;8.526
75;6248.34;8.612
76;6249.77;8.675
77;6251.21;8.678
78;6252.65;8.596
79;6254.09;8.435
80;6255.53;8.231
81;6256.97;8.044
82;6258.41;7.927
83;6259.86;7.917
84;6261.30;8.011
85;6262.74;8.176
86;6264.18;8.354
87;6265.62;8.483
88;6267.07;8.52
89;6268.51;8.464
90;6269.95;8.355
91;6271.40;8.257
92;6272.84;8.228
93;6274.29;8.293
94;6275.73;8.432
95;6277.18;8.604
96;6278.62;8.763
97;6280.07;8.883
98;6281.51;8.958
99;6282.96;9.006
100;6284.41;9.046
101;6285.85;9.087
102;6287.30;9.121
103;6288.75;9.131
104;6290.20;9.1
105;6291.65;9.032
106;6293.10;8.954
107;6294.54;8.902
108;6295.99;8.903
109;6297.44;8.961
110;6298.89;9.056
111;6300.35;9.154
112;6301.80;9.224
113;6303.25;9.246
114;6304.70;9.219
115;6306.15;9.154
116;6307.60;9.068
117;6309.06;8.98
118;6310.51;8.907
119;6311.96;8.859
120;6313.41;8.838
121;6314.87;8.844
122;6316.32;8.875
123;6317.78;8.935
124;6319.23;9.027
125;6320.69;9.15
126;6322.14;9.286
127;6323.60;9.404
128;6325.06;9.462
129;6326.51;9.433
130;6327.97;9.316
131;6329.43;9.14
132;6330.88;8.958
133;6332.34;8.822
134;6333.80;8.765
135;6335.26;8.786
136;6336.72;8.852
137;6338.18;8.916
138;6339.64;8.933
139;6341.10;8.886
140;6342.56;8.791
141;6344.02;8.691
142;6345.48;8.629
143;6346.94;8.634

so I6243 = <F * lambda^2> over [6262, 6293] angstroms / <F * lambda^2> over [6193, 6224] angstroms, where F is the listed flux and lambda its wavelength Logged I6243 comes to 0.9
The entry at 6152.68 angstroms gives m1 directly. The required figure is 8.927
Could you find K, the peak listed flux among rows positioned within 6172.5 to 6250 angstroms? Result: 10.11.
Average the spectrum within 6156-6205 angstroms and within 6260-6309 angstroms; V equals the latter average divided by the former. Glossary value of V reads 0.92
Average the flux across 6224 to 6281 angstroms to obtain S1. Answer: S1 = 8.54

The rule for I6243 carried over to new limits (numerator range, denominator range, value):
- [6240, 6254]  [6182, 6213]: 0.89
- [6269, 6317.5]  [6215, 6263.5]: 1.05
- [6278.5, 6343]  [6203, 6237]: 1.01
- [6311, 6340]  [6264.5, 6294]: 1.05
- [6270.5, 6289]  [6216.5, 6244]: 1.01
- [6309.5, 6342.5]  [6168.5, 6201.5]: 0.98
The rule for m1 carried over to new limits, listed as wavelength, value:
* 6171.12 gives 9.606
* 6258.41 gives 7.927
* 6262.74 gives 8.176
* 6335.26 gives 8.786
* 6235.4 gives 8.967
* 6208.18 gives 10.09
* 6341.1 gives 8.886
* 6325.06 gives 9.462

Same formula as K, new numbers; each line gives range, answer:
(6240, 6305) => 9.246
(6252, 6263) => 8.596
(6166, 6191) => 9.634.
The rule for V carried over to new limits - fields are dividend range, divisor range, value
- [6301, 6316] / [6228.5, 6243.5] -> 1.03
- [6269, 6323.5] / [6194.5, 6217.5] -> 0.92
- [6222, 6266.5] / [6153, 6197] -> 0.90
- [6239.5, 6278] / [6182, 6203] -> 0.87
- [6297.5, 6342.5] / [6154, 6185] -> 0.96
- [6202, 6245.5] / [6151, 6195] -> 0.96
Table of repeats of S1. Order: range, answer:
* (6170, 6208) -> 9.68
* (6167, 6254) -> 9.24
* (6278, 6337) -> 9.04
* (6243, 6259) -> 8.42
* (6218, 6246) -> 8.75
